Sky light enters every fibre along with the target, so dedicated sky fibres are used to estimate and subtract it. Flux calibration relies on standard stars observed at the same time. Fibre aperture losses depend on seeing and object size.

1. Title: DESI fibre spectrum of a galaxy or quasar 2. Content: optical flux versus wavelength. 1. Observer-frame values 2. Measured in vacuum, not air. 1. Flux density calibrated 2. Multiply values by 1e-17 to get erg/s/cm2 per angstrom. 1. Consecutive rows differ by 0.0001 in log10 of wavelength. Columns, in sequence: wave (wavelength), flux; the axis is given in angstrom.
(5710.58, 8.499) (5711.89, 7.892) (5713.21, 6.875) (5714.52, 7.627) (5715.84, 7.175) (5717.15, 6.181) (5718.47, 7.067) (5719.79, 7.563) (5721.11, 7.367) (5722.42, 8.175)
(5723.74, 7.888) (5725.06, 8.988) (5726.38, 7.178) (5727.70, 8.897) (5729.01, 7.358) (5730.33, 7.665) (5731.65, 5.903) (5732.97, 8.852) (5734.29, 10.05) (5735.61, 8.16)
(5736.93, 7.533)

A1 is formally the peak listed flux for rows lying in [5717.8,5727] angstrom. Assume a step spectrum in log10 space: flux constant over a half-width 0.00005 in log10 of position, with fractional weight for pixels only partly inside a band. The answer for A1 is 8.988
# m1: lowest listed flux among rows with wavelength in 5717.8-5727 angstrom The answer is 7.067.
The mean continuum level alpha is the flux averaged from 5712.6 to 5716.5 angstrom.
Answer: 7.24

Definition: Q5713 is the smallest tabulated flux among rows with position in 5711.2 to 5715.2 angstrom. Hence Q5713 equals 6.875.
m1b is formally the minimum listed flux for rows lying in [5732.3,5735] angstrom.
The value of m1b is 8.852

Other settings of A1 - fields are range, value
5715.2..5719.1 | 7.175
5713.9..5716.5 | 7.627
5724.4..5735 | 10.05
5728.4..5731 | 7.665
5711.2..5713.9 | 7.892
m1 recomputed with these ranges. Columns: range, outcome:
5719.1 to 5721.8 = 7.367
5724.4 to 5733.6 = 5.903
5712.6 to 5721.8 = 6.181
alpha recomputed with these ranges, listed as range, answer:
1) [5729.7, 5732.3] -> 6.78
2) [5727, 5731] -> 7.97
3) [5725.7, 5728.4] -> 8.05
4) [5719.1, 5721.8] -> 7.48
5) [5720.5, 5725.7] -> 8.11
